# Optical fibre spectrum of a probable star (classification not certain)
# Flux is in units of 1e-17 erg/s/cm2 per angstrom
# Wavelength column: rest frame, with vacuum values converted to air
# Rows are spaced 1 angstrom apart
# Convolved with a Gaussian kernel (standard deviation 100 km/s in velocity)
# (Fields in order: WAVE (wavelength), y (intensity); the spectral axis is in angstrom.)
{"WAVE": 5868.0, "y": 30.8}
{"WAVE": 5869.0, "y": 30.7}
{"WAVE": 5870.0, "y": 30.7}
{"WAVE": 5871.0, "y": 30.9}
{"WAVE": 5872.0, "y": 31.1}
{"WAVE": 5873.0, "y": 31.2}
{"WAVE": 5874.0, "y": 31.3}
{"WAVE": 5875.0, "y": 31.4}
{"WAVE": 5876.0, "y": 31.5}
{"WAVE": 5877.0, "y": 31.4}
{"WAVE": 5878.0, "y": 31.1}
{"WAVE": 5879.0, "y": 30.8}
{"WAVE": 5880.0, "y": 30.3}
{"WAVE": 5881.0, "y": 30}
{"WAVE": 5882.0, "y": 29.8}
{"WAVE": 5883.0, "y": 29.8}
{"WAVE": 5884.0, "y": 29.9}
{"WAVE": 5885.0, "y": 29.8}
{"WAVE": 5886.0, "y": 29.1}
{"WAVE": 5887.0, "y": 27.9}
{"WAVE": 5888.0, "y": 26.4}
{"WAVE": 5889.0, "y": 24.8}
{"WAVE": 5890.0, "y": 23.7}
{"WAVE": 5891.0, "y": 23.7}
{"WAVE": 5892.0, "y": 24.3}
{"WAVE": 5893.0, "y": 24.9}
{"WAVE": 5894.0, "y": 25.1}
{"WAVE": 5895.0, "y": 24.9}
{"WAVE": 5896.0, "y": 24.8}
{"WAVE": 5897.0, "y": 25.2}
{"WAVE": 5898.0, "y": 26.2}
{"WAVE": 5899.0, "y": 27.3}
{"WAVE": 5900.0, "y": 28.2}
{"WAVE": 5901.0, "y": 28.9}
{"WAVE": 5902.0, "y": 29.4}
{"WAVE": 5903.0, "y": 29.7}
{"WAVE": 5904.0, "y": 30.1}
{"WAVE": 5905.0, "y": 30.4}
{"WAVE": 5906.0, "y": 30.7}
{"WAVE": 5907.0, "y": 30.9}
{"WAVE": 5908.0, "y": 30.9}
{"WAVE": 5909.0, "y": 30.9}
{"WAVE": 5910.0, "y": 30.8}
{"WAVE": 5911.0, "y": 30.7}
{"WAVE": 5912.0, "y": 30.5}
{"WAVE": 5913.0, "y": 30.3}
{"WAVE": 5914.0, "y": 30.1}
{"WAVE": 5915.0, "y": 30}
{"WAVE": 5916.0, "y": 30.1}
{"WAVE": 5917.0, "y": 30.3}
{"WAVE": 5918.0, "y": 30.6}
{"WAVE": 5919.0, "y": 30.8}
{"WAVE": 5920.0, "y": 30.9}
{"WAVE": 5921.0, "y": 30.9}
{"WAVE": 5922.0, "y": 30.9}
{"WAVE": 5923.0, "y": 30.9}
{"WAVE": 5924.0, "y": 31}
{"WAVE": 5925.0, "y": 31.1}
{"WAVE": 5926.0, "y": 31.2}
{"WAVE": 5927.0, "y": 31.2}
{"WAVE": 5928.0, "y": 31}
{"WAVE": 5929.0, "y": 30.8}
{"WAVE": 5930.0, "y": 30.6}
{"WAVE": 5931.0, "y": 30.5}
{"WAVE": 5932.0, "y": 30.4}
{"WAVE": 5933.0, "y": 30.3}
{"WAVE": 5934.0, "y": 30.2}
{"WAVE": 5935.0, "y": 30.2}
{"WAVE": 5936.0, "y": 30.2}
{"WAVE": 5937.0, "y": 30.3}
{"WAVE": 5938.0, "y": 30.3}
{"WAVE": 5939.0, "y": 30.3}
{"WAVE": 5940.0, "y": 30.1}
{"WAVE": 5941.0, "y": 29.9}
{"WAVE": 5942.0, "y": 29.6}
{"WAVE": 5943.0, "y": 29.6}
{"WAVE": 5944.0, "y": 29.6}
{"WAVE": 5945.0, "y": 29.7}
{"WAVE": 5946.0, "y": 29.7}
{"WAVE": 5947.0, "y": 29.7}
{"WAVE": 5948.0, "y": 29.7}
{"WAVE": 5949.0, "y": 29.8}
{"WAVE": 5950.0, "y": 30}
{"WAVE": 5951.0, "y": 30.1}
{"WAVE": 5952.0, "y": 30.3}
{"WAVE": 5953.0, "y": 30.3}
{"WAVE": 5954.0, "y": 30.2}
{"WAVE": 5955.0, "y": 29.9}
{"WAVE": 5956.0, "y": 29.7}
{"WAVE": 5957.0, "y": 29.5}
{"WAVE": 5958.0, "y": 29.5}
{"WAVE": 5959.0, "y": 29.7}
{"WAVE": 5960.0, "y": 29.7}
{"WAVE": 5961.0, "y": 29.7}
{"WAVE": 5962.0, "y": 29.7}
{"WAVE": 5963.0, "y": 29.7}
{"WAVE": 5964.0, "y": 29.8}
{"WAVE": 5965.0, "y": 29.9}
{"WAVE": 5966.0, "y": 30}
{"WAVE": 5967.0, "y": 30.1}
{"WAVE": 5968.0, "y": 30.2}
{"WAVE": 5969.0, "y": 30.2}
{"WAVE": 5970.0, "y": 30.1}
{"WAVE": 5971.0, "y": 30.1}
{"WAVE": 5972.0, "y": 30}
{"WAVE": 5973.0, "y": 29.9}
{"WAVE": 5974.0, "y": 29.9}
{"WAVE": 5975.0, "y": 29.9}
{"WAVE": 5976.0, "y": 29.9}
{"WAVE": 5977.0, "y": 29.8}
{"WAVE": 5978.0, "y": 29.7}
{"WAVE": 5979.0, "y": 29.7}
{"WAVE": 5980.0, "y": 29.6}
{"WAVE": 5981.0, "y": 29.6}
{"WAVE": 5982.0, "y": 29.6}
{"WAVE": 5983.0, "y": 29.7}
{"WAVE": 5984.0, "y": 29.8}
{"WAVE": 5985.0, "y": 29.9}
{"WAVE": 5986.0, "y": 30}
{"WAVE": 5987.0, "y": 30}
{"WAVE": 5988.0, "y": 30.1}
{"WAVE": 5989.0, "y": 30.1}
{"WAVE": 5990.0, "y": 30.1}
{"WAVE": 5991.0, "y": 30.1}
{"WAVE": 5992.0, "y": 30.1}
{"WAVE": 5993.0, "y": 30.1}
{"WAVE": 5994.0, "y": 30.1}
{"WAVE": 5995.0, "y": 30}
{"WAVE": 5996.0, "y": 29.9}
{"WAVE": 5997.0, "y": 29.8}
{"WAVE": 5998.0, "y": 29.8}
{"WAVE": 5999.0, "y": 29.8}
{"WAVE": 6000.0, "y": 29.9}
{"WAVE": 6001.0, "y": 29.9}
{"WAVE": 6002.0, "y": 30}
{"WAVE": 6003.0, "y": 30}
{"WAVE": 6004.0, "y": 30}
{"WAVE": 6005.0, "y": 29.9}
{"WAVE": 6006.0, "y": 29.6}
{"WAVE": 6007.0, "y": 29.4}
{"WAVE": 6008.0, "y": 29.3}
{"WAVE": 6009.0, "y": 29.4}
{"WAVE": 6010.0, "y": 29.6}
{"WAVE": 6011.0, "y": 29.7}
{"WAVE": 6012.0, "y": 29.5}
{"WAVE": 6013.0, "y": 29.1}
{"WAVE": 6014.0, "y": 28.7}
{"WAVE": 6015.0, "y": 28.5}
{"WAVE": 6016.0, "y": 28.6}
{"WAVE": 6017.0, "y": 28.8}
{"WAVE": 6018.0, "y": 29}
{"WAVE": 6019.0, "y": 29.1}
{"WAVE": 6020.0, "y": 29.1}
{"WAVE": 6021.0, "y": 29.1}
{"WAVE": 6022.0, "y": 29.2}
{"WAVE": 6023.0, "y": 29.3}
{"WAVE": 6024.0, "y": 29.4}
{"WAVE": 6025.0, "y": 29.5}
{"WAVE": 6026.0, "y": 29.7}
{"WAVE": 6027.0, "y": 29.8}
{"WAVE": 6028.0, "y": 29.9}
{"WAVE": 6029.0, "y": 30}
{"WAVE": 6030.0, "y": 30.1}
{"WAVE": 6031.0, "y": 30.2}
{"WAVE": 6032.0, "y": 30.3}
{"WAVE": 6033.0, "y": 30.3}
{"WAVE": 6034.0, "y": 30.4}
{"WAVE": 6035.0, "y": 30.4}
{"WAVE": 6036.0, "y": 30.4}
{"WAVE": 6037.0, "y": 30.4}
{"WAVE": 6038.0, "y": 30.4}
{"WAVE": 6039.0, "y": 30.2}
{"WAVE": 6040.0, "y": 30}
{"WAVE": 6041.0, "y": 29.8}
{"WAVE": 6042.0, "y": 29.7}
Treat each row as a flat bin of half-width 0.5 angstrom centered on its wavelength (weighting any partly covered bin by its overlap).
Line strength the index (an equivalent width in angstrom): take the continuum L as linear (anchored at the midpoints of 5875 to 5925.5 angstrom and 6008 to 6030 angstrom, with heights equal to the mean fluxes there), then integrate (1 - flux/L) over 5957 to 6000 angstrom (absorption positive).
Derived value -1.0 angstrom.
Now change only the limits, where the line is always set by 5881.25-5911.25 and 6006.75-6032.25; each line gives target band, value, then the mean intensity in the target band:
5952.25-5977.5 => -1.0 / 29.9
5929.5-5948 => -1.0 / 30.1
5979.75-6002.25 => -0.7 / 29.9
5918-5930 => -1.1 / 30.9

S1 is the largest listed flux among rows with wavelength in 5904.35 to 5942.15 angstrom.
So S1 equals 31.2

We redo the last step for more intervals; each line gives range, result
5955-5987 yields 30.2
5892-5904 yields 30.1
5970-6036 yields 30.4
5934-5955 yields 30.3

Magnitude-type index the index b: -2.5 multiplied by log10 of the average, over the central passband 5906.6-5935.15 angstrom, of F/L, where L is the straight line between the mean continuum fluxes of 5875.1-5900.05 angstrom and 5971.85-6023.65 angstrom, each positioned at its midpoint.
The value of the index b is -0.09 mag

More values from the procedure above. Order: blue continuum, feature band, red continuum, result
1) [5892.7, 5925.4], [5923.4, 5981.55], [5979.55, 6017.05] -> -0.02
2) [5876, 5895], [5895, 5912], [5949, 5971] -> -0.02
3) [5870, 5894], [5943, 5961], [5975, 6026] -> -0.02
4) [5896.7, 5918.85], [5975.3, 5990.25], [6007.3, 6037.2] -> -0.01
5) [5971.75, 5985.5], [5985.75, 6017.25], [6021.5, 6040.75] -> 0.01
